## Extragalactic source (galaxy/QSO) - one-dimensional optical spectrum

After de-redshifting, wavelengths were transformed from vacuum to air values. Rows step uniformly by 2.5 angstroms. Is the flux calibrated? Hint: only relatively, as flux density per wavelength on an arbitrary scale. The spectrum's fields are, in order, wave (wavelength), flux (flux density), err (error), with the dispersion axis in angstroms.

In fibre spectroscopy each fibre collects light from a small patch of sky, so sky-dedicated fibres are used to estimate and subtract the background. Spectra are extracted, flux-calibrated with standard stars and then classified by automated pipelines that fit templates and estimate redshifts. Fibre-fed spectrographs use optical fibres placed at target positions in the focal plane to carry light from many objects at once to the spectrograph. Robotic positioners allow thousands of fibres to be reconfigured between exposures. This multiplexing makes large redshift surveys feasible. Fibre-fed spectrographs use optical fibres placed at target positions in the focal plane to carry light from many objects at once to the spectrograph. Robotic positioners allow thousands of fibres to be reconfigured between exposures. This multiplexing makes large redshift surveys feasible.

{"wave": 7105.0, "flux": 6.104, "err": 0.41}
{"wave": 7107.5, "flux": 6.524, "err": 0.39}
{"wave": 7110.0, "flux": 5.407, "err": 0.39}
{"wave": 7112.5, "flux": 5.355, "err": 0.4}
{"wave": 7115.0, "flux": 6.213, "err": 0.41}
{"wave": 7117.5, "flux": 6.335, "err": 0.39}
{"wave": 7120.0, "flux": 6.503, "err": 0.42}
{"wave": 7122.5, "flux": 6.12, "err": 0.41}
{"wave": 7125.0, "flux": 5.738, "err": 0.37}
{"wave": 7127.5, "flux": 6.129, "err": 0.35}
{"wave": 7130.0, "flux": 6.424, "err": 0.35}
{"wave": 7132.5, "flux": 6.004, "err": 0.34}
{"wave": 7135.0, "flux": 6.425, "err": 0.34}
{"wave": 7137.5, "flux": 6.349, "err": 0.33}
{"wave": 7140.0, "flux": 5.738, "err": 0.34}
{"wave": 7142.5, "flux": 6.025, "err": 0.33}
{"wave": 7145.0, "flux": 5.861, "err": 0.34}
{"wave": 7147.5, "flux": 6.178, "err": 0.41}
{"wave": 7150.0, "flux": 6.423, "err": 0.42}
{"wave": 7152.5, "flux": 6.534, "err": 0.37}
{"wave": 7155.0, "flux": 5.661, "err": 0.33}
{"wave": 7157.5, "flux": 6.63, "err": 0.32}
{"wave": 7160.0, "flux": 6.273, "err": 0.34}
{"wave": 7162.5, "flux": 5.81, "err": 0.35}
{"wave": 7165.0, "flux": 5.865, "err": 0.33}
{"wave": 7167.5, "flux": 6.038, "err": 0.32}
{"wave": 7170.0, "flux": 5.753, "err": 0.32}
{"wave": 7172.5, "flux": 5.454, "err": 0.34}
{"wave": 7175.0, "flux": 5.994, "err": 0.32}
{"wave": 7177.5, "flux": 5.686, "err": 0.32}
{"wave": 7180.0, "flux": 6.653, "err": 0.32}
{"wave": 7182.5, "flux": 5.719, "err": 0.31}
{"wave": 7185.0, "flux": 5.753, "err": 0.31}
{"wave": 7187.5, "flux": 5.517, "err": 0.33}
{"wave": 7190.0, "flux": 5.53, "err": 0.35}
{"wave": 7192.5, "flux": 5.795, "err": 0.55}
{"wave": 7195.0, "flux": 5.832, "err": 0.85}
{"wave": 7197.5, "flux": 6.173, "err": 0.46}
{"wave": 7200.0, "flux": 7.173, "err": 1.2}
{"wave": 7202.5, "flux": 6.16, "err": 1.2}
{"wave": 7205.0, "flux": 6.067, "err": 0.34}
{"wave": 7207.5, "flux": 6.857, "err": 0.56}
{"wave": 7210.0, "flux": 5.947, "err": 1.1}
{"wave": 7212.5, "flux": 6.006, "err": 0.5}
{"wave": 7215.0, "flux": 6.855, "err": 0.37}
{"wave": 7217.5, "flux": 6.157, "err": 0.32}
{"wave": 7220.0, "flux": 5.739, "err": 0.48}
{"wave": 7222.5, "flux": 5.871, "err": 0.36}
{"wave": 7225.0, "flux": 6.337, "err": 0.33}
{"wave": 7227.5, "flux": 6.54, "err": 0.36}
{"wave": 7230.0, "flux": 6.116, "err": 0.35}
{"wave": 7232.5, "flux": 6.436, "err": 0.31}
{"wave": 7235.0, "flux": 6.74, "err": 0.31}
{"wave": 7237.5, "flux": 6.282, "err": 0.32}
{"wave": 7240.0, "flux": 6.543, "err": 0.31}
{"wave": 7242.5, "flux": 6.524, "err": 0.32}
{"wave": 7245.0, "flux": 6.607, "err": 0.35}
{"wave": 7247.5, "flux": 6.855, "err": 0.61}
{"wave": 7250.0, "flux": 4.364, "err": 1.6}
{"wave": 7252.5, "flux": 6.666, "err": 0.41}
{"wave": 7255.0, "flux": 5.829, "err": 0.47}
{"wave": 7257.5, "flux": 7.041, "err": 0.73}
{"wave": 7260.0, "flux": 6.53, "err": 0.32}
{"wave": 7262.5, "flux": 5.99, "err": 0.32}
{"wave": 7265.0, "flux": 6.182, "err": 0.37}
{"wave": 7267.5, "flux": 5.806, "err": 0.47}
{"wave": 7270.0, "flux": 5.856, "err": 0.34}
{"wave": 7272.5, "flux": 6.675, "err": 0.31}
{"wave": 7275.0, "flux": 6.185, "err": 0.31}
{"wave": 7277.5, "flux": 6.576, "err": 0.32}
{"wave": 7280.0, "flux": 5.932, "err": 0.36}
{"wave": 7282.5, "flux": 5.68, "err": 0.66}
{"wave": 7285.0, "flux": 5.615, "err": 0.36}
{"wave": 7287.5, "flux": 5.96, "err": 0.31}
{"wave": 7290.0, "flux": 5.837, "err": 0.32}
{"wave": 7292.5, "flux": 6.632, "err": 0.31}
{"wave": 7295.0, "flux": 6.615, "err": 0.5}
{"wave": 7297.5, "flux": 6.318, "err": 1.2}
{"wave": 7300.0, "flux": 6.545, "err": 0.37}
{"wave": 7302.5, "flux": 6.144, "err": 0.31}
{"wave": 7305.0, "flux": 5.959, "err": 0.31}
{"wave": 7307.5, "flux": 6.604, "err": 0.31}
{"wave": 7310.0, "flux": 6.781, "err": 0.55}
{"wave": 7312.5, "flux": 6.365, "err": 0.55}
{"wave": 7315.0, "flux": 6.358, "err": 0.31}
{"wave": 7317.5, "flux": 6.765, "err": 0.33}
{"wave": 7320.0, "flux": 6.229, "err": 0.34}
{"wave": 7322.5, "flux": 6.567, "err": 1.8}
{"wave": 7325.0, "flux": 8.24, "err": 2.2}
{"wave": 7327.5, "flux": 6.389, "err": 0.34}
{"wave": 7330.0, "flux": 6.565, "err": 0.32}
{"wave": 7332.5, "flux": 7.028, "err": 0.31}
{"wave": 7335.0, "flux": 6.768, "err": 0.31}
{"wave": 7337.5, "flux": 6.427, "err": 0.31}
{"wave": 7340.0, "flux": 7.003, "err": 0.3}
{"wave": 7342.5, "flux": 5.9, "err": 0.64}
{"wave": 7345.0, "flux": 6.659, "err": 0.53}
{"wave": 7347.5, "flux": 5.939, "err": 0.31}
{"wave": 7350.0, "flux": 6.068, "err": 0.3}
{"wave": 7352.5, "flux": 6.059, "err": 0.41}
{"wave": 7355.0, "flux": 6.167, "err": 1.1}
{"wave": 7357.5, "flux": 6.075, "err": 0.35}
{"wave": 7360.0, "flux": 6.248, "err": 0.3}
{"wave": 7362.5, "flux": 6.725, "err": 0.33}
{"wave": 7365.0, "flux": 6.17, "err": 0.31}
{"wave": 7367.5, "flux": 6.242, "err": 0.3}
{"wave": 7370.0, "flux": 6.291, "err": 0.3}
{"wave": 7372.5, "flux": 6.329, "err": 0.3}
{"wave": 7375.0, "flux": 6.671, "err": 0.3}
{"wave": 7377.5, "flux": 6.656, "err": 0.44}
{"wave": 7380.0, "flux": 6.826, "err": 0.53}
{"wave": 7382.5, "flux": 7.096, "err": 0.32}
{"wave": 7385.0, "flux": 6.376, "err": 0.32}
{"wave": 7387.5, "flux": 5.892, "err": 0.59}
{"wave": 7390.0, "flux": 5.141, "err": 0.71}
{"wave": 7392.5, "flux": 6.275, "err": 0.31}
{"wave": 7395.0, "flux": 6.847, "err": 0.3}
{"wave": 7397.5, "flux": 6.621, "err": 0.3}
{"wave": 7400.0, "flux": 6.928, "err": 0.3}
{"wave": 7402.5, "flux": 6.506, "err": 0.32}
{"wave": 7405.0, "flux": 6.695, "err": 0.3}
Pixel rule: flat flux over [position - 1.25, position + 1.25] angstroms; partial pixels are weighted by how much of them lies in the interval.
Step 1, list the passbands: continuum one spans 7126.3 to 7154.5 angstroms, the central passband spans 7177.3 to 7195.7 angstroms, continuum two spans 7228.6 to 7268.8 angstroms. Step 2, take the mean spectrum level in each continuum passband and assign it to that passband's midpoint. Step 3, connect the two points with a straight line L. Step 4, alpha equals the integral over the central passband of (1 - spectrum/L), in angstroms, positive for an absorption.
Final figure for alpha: 1.2 angstroms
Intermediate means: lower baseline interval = 6.18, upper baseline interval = 6.28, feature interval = 5.82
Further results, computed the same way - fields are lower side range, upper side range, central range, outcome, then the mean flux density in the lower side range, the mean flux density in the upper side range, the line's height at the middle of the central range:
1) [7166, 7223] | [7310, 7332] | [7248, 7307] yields 3.00 angstroms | 6.03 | 6.7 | 6.47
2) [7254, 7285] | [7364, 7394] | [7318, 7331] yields -1.14 angstroms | 6.17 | 6.34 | 6.25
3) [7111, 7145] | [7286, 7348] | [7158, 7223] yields 2.02 angstroms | 6.09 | 6.51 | 6.23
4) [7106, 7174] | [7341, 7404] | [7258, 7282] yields 0.09 angstroms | 6.07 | 6.35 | 6.23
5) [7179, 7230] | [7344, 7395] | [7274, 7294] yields 0.51 angstroms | 6.13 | 6.31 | 6.22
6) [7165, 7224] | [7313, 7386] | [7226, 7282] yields -0.58 angstroms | 6.03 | 6.51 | 6.21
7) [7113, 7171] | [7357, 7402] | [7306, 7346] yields -1.95 angstroms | 6.12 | 6.42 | 6.35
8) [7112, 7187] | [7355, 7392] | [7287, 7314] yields -0.48 angstroms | 6.06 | 6.33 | 6.24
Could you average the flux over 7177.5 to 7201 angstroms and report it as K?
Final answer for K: 5.99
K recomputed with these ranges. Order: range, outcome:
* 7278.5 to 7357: 6.39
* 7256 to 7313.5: 6.25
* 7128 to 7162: 6.18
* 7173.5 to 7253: 6.16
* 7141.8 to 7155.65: 6.14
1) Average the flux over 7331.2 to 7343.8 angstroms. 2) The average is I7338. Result 6.63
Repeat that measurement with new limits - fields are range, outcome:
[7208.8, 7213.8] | 5.99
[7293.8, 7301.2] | 6.49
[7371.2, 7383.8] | 6.71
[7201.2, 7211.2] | 6.26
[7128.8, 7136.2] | 6.28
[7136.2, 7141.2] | 6.05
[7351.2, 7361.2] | 6.14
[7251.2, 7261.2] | 6.51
